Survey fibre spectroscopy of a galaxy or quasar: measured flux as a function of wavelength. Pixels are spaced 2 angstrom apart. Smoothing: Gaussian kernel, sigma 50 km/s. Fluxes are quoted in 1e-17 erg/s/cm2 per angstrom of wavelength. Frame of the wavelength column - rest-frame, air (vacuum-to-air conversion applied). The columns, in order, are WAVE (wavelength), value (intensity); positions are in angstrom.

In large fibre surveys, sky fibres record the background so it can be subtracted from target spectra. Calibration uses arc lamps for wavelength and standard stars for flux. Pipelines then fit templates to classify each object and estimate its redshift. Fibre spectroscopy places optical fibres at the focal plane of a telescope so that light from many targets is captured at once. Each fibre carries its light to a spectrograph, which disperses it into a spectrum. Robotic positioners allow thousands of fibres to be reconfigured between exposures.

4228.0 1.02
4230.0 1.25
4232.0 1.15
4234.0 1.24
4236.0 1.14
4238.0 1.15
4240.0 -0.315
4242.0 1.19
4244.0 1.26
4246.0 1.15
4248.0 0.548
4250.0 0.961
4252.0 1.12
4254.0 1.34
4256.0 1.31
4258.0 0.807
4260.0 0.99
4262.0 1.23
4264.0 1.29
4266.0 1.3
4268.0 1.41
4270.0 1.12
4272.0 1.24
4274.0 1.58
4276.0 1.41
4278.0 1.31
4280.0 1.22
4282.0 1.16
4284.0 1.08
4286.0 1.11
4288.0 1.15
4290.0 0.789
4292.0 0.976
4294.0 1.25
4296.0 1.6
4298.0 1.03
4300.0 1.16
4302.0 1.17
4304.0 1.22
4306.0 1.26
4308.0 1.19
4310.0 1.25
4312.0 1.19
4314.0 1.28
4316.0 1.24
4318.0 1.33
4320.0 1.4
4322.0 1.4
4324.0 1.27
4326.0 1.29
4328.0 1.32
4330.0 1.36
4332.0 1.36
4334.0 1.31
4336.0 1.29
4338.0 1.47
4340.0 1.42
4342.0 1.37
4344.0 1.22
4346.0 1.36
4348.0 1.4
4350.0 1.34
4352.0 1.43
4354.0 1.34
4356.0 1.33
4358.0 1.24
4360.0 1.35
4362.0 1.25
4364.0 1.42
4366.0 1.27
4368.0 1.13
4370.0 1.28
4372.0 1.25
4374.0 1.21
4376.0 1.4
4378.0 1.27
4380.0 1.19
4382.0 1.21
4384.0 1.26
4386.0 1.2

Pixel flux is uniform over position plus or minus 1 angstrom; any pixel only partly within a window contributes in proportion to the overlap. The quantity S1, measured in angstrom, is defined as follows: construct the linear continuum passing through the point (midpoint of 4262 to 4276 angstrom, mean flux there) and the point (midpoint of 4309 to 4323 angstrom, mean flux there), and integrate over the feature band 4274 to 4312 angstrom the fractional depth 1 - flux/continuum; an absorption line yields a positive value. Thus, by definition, 3.3 angstrom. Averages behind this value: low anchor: 1.32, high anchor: 1.3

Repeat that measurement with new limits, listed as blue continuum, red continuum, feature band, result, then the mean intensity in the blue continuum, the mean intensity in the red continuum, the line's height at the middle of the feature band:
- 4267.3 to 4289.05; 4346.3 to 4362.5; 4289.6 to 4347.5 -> 1.1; 1.25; 1.34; 1.3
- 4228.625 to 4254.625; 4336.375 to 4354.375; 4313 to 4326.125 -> -0.4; 1.01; 1.37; 1.28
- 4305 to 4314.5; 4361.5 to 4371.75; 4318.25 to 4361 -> -3.2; 1.23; 1.27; 1.25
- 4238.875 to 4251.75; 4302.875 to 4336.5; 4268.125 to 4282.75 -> -4.2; 0.821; 1.29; 1.01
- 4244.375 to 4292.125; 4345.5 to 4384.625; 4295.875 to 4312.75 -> -0.1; 1.15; 1.3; 1.21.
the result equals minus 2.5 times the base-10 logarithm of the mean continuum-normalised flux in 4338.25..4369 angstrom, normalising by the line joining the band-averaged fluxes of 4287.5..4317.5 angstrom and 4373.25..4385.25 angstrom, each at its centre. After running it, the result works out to -0.081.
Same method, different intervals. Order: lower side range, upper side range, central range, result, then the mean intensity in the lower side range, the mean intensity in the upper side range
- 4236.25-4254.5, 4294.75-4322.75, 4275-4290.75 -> -0.03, 0.931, 1.26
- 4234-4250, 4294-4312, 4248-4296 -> -0.11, 0.903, 1.23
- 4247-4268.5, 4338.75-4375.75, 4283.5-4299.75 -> 0.05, 1.11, 1.31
